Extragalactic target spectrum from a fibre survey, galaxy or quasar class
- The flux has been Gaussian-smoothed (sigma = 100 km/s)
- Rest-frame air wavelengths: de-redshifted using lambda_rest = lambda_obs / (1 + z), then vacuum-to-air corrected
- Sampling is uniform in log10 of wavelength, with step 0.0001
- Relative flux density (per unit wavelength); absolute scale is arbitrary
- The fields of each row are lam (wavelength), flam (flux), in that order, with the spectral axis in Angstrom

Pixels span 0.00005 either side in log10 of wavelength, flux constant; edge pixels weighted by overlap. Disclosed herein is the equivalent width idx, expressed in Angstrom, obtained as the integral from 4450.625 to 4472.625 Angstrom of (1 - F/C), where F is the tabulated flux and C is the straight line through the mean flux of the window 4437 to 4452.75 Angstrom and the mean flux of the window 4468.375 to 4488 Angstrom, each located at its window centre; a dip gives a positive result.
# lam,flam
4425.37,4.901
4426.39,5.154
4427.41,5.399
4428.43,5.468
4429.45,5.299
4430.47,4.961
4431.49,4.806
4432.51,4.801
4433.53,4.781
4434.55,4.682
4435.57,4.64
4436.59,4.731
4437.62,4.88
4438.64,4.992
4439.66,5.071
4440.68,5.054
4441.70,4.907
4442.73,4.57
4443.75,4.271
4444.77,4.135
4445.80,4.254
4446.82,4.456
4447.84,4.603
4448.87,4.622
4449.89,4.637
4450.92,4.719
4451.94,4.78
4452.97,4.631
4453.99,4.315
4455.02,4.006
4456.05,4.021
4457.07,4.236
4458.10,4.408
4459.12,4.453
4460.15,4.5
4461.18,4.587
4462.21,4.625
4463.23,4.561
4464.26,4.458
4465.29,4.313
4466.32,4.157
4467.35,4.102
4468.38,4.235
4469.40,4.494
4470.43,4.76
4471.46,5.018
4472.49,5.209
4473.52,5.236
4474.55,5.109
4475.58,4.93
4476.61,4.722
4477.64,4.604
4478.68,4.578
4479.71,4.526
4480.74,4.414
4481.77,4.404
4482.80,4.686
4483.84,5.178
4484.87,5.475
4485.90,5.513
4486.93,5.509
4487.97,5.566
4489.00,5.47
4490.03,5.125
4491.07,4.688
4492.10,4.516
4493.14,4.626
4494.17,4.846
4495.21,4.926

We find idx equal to 1.5 Angstrom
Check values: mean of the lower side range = 4.66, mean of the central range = 4.47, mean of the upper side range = 4.91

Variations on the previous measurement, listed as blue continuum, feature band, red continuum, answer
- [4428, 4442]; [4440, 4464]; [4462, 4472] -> 1.0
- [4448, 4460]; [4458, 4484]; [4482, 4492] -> 1.1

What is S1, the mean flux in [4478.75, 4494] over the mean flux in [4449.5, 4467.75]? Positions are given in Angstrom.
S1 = 1.12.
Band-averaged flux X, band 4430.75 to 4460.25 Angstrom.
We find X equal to 4.59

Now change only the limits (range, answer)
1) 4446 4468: 4.43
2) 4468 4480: 4.8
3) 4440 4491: 4.68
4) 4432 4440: 4.82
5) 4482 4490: 5.3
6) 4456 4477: 4.59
